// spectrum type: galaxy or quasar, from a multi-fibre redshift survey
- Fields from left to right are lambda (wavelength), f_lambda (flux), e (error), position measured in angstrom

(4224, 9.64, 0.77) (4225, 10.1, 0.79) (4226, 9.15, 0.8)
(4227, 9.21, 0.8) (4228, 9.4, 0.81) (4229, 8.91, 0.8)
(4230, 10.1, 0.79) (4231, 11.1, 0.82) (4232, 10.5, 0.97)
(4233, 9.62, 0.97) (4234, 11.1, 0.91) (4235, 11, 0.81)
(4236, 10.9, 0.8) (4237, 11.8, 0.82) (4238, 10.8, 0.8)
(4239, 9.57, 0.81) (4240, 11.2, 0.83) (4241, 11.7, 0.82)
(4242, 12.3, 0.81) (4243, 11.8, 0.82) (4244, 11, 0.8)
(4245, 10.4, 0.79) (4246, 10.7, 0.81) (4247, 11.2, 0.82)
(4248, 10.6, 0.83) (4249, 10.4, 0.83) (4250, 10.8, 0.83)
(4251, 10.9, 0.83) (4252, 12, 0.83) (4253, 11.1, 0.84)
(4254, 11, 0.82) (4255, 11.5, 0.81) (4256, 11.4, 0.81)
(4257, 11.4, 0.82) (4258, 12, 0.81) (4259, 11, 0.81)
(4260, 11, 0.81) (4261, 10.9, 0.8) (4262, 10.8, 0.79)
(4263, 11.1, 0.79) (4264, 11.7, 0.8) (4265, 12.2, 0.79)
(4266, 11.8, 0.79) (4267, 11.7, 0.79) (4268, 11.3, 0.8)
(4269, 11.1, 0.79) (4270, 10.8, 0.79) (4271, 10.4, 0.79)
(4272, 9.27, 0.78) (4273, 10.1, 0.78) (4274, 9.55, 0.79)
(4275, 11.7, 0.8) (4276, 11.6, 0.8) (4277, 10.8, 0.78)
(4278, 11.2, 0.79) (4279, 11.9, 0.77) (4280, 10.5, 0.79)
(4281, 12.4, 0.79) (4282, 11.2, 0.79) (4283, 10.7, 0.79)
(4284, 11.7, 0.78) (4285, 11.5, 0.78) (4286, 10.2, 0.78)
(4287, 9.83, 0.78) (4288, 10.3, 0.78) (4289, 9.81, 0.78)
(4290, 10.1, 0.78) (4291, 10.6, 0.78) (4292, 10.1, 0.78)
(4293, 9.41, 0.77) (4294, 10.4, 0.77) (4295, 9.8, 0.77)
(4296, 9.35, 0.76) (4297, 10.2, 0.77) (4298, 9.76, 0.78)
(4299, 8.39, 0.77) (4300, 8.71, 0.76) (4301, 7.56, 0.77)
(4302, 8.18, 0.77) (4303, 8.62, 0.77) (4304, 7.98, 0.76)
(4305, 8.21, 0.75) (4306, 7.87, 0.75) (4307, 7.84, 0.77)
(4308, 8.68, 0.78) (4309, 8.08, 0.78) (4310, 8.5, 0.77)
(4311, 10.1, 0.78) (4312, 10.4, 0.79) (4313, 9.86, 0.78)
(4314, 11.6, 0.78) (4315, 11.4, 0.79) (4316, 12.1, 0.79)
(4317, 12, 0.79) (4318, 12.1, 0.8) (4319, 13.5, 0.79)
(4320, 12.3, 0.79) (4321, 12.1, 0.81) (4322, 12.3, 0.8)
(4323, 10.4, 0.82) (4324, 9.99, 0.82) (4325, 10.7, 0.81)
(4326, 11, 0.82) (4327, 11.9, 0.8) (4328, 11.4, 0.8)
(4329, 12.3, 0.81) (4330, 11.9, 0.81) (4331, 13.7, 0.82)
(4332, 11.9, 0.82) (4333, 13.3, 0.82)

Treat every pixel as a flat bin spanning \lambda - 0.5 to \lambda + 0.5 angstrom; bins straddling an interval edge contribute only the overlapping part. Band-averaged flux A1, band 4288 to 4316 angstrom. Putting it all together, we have 9.38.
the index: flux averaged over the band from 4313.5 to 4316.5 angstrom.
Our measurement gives 11.7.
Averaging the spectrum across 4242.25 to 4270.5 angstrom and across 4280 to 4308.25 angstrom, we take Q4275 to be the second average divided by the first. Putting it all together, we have 0.86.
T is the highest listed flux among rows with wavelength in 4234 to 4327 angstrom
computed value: 13.5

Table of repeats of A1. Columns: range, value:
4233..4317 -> 10.5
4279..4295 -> 10.6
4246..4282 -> 11.1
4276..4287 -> 11.2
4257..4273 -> 11.1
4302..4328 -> 10.4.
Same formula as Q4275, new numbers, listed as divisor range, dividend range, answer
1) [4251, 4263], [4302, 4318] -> 0.85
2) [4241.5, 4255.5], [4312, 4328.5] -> 1.03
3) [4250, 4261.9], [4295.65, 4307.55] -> 0.76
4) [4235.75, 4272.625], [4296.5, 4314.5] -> 0.80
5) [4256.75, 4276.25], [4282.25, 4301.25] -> 0.90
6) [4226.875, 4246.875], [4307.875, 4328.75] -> 1.03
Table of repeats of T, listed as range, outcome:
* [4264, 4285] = 12.4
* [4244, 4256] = 12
